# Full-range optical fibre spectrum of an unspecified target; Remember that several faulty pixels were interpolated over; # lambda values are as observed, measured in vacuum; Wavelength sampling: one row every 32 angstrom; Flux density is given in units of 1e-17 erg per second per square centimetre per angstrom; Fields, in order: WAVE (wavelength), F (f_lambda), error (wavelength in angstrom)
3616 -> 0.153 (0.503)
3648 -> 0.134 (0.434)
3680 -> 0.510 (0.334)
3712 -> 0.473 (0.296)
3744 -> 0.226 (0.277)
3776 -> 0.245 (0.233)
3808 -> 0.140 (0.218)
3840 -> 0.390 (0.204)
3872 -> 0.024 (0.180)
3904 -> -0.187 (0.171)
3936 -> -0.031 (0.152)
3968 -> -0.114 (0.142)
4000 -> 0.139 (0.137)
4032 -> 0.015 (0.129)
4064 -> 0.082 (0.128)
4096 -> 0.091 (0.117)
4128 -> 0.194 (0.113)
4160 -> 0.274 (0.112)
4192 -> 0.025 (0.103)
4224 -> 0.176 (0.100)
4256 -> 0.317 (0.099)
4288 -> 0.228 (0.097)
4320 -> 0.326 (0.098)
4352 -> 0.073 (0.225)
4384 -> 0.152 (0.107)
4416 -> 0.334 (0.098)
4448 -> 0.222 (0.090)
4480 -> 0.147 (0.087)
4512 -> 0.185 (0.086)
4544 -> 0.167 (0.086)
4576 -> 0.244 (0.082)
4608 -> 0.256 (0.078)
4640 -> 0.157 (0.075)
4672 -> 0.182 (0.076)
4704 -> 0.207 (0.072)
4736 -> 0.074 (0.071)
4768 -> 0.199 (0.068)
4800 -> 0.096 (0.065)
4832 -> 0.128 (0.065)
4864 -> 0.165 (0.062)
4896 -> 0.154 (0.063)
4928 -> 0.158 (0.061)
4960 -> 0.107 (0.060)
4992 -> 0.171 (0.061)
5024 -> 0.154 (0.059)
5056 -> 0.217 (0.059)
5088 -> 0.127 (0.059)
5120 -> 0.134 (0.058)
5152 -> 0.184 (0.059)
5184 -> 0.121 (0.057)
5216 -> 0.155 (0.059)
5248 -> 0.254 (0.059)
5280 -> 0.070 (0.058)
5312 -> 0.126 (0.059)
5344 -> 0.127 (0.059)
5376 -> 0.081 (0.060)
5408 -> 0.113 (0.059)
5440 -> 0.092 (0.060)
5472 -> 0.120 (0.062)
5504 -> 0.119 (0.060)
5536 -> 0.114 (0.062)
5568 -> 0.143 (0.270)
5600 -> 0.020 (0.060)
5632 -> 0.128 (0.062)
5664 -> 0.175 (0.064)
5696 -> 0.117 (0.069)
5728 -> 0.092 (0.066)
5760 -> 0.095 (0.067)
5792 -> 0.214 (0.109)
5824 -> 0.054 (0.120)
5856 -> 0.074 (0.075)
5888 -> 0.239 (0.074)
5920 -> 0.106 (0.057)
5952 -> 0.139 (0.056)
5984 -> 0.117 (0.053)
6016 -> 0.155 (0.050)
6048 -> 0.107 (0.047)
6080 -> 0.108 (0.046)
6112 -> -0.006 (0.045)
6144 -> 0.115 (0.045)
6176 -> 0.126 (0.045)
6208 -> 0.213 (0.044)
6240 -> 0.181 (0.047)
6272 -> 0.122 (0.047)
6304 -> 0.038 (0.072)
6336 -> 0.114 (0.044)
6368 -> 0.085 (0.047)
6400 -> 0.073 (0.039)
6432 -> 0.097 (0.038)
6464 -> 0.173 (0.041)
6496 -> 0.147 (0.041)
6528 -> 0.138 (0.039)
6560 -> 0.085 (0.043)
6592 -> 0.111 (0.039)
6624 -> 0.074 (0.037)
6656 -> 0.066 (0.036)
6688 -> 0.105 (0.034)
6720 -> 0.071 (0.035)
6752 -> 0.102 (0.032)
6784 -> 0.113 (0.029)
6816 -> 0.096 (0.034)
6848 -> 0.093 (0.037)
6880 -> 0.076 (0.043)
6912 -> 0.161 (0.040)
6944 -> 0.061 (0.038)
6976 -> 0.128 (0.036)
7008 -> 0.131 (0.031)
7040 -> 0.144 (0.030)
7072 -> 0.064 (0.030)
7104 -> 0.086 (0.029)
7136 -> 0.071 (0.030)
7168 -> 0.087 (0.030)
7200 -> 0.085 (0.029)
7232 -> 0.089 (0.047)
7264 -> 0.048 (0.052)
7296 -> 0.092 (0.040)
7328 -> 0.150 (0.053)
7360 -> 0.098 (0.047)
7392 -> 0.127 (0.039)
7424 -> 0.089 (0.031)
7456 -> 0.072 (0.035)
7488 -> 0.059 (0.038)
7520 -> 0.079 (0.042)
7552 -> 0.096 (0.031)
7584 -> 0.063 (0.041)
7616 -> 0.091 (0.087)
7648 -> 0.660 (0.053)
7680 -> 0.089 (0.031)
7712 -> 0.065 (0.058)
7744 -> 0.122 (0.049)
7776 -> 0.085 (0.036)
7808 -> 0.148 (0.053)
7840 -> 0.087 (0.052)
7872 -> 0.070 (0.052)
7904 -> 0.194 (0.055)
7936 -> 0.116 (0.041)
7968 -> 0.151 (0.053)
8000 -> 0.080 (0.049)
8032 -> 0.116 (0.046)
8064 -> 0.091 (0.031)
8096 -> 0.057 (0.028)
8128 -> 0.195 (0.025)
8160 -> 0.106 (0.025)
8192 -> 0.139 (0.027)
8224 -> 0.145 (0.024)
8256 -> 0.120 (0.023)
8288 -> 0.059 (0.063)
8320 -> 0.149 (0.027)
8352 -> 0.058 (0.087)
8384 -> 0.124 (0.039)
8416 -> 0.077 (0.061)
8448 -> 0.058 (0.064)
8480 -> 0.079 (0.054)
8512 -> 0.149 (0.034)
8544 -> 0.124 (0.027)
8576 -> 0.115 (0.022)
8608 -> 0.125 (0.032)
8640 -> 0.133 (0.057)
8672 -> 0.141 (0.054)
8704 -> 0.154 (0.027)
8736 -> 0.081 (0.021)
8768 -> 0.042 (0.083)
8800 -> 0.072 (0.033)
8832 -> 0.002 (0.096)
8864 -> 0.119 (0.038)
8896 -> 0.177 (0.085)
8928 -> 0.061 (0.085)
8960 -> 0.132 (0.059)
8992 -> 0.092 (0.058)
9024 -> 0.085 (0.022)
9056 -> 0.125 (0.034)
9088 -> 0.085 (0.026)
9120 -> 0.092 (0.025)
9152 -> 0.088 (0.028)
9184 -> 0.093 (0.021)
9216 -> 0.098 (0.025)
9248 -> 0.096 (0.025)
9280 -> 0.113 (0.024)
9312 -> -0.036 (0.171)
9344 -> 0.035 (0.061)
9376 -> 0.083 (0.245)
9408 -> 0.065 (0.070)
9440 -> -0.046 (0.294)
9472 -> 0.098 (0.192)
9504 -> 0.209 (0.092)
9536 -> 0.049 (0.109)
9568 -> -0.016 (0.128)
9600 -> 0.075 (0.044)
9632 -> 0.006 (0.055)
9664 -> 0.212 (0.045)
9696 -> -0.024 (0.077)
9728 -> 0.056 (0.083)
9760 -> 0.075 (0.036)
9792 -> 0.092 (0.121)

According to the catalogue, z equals 1.051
